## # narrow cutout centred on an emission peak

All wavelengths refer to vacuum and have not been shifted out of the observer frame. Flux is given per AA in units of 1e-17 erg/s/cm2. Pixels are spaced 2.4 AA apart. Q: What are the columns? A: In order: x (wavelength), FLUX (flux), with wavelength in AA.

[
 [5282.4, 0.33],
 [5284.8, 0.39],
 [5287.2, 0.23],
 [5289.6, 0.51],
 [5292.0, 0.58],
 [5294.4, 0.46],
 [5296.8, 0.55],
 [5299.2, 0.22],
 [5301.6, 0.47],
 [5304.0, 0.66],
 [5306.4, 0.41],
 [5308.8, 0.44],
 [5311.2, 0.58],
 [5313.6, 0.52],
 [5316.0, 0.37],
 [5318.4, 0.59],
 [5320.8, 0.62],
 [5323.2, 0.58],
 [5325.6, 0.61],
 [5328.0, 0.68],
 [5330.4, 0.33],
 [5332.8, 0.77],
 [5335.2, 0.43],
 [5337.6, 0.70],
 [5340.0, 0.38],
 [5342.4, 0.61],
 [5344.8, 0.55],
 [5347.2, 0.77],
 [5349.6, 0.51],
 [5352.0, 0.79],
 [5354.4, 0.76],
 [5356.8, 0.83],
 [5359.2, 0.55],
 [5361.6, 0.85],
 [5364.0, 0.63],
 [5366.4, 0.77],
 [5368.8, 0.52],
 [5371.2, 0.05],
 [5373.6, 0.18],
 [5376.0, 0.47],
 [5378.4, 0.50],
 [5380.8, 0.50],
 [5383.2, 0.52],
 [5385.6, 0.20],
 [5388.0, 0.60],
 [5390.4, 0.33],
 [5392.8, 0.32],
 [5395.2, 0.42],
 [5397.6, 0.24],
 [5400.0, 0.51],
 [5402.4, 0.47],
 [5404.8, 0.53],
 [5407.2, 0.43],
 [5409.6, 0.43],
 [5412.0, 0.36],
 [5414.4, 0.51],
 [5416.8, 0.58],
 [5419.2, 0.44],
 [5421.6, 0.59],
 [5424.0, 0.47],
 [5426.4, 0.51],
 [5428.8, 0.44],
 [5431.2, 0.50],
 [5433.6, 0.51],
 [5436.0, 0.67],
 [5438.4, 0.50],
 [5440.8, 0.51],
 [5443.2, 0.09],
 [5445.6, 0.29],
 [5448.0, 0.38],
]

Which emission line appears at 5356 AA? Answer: C III] 1909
